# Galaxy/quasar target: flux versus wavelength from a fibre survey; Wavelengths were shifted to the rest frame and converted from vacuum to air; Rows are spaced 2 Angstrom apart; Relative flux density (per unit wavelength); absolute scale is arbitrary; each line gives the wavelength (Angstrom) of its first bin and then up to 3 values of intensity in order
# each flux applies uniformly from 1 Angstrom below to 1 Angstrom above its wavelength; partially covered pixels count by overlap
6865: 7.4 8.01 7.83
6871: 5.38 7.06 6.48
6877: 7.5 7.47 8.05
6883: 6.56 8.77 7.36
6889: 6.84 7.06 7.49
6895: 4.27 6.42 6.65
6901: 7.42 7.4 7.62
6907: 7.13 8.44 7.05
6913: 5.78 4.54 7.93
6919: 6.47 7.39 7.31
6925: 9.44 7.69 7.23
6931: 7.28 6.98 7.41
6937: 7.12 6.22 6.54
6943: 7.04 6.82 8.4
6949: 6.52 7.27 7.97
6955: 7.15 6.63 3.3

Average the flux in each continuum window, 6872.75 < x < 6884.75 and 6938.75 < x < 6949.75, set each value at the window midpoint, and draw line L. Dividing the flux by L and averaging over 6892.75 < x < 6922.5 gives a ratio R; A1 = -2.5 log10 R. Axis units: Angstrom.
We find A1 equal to 0.06 mag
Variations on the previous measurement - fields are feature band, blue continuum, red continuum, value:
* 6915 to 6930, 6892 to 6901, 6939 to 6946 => -0.14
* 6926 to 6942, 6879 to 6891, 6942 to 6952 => 0.03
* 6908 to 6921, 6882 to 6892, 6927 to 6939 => 0.07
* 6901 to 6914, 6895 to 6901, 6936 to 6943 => -0.14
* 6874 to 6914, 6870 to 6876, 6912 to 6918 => -0.15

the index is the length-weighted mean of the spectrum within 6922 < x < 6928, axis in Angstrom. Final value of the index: 8.15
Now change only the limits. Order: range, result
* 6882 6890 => 7.38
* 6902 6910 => 7.65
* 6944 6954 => 7.4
